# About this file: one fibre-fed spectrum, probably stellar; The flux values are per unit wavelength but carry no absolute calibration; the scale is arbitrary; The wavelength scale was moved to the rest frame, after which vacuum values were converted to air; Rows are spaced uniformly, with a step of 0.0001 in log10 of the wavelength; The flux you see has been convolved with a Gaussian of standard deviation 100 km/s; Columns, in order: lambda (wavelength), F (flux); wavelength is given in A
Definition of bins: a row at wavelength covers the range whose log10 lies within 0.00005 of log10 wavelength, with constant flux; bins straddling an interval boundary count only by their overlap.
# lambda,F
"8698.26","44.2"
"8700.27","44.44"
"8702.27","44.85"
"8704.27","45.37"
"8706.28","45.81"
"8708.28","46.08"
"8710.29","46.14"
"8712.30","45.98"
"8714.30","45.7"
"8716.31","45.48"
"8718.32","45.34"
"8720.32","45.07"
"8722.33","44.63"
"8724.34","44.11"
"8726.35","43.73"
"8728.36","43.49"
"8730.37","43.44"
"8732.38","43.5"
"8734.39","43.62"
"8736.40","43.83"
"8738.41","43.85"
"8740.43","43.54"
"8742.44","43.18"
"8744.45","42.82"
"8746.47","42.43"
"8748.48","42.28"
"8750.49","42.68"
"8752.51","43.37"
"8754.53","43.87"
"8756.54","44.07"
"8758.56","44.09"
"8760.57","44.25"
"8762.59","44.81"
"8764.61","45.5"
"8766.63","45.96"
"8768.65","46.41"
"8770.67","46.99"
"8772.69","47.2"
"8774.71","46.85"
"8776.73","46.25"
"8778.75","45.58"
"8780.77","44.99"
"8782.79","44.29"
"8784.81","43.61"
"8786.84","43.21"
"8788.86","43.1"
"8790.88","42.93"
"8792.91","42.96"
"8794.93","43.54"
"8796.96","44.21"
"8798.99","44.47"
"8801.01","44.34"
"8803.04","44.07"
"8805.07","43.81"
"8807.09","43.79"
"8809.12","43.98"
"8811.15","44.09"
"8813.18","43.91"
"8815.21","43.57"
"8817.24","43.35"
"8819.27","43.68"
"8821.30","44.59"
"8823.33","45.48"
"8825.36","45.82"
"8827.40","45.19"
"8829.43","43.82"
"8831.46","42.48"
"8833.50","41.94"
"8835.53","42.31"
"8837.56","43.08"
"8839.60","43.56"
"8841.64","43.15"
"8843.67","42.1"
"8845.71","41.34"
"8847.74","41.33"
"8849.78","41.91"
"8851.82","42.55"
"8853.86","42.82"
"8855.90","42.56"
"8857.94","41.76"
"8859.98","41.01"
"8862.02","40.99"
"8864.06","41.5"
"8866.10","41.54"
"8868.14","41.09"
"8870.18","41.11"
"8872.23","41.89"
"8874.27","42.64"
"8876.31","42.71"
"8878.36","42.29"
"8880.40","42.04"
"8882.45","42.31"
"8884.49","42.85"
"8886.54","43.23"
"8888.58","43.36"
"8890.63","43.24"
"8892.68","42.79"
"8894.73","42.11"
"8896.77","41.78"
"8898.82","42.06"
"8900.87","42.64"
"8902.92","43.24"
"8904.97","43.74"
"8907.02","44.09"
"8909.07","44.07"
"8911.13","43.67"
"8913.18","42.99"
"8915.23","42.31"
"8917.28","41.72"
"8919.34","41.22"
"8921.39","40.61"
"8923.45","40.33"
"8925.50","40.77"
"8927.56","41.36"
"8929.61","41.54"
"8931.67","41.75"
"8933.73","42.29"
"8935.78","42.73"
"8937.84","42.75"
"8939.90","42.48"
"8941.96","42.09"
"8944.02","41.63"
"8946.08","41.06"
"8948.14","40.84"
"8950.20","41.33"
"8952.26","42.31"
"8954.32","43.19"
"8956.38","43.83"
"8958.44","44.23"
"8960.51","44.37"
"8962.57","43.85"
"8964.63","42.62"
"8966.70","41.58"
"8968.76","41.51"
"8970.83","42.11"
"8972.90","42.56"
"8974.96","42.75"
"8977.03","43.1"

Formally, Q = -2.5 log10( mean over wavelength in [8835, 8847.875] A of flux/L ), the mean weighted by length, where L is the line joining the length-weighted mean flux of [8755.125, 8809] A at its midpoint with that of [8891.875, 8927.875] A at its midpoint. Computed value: 0.03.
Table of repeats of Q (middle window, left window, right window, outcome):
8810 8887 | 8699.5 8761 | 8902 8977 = 0.01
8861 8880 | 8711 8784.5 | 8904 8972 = 0.03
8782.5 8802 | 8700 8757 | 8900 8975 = 0.00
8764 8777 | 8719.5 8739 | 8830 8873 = -0.08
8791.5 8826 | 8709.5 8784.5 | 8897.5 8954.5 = -0.01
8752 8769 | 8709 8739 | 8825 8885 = -0.02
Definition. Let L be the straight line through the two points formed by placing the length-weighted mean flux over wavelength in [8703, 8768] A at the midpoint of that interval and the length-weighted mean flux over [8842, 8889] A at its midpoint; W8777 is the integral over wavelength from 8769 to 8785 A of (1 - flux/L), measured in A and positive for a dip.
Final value -0.8 A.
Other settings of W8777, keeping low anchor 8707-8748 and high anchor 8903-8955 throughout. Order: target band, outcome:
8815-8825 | -0.2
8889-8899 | 0.0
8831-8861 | 0.5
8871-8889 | 0.0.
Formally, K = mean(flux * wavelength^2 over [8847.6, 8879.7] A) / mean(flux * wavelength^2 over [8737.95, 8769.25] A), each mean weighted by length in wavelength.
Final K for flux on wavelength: 1.0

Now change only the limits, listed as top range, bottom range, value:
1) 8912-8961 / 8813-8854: 1.00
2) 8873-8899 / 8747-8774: 0.98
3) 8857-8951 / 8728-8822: 0.98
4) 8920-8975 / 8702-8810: 0.99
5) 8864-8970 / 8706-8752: 1.00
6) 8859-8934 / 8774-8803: 0.98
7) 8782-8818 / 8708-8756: 1.01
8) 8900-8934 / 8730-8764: 1.01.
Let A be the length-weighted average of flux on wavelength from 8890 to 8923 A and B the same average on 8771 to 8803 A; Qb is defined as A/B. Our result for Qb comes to 0.96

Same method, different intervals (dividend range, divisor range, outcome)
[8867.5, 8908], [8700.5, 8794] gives 0.96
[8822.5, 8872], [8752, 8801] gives 0.95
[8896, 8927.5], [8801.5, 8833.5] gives 0.96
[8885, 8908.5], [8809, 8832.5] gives 0.97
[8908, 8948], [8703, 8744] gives 0.94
